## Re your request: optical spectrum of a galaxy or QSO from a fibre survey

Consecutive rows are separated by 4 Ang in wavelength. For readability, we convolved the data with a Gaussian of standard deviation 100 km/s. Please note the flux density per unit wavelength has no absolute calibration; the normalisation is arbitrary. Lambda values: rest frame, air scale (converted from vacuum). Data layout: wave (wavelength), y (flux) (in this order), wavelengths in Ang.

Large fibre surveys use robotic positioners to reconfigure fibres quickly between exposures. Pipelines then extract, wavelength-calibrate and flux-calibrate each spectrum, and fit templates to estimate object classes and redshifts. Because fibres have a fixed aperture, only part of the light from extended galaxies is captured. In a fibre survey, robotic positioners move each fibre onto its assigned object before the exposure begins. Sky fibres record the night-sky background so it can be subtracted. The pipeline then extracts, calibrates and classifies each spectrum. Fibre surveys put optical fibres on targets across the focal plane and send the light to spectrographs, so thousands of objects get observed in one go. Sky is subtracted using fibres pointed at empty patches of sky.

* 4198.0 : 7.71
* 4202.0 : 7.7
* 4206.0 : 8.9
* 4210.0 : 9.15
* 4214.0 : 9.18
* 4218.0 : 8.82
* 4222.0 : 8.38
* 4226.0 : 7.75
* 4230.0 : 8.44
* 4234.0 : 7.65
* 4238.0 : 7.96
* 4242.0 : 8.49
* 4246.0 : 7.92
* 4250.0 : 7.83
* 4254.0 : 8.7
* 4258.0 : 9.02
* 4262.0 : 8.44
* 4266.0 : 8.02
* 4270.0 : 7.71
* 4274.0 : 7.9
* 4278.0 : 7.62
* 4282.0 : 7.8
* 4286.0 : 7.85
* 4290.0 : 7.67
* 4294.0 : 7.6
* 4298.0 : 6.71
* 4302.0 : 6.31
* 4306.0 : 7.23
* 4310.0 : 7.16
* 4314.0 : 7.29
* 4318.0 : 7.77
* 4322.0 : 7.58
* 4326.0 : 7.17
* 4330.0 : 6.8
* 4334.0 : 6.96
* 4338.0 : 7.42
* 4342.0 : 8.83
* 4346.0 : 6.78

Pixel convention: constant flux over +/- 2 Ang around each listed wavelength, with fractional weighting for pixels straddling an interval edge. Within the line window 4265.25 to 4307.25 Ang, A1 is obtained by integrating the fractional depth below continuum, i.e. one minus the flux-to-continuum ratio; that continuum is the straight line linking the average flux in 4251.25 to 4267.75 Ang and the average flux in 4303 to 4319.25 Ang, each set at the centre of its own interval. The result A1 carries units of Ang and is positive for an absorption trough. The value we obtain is 2.13 Ang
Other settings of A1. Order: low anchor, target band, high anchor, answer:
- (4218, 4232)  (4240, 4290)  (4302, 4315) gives -2.50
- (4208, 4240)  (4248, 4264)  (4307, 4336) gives -0.93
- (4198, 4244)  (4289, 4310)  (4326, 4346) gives 1.70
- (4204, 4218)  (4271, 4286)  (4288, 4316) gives -0.30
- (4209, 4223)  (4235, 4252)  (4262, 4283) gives 0.76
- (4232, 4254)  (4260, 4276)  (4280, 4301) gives -0.58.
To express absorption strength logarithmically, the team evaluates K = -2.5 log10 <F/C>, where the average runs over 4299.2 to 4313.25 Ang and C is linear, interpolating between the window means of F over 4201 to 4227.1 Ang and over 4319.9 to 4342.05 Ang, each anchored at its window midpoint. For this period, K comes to 0.10 mag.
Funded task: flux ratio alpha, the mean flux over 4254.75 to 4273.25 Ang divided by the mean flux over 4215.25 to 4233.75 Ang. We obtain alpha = 1.00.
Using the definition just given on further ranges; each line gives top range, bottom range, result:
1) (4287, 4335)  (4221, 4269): 0.88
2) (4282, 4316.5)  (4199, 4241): 0.87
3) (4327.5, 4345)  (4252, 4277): 0.90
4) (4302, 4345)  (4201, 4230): 0.86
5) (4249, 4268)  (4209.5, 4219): 0.93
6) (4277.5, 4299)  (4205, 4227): 0.87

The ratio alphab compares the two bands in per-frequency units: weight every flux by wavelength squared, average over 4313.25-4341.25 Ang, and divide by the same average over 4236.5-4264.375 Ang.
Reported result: 0.9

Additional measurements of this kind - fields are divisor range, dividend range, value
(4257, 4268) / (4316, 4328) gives 0.91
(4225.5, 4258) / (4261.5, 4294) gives 0.98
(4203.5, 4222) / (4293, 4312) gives 0.82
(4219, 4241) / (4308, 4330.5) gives 0.94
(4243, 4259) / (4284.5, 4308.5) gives 0.88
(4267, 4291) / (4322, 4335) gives 0.93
